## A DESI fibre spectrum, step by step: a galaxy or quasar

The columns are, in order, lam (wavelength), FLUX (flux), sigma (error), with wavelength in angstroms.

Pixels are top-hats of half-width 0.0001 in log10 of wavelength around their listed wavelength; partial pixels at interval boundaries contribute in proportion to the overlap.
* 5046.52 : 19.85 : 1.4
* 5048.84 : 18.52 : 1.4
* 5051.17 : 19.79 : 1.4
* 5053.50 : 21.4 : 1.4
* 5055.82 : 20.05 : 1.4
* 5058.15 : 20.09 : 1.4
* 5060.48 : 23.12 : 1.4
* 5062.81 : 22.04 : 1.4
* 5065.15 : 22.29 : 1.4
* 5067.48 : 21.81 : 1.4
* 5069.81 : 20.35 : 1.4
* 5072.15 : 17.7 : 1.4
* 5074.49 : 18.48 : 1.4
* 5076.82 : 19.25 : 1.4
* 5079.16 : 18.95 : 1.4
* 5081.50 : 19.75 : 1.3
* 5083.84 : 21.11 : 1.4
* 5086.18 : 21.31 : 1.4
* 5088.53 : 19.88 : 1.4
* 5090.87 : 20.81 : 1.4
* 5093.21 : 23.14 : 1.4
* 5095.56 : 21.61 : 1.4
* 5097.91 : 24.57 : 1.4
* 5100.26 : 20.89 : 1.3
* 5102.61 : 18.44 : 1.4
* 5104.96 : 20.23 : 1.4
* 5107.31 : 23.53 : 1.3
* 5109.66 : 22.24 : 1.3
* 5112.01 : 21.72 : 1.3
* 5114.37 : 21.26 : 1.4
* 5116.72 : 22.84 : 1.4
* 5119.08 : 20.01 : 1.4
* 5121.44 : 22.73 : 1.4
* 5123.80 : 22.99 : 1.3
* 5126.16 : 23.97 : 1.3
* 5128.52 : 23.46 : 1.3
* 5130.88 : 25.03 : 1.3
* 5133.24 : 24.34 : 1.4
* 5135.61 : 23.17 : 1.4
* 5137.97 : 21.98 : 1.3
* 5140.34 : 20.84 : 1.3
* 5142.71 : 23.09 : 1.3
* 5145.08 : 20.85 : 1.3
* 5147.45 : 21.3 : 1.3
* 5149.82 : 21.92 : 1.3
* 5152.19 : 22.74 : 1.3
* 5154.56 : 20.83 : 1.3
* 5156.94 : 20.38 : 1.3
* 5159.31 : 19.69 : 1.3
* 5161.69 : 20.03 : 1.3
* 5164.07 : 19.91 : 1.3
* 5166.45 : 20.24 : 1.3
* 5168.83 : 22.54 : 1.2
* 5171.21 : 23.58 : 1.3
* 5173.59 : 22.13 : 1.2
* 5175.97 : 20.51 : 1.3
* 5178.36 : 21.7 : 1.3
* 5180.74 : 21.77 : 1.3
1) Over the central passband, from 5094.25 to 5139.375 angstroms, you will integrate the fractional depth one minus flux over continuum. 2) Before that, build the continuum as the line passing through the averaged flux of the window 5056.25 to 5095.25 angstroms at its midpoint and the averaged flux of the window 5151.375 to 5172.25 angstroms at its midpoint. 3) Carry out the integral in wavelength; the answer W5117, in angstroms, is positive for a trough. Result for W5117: -3.3 angstroms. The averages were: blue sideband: 20.6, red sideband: 21.1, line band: 22.4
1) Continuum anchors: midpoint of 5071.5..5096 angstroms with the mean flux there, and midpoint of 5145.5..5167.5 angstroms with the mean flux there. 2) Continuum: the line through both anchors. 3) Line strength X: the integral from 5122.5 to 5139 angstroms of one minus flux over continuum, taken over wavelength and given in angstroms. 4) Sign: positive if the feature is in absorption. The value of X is -2.4 angstroms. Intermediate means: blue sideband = 20.2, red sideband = 20.8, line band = 23.6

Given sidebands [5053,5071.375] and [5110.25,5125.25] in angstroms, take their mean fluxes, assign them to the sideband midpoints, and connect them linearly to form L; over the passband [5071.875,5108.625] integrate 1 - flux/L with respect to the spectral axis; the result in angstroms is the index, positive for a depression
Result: 1.6 angstroms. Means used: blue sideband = 21.3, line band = 20.7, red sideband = 22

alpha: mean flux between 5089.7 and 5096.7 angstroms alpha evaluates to 21.9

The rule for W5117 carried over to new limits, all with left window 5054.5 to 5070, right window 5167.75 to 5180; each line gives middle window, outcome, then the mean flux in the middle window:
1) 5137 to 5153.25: 0.1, 21.8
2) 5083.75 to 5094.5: 0.2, 21.3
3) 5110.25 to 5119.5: 0.1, 21.6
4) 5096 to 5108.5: 0.1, 21.5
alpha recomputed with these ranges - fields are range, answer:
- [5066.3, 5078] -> 19.5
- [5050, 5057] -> 20.4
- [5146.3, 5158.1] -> 21.4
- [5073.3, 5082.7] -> 19.1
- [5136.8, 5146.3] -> 21.7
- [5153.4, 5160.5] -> 20.3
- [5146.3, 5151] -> 21.6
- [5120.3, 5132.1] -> 23.7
